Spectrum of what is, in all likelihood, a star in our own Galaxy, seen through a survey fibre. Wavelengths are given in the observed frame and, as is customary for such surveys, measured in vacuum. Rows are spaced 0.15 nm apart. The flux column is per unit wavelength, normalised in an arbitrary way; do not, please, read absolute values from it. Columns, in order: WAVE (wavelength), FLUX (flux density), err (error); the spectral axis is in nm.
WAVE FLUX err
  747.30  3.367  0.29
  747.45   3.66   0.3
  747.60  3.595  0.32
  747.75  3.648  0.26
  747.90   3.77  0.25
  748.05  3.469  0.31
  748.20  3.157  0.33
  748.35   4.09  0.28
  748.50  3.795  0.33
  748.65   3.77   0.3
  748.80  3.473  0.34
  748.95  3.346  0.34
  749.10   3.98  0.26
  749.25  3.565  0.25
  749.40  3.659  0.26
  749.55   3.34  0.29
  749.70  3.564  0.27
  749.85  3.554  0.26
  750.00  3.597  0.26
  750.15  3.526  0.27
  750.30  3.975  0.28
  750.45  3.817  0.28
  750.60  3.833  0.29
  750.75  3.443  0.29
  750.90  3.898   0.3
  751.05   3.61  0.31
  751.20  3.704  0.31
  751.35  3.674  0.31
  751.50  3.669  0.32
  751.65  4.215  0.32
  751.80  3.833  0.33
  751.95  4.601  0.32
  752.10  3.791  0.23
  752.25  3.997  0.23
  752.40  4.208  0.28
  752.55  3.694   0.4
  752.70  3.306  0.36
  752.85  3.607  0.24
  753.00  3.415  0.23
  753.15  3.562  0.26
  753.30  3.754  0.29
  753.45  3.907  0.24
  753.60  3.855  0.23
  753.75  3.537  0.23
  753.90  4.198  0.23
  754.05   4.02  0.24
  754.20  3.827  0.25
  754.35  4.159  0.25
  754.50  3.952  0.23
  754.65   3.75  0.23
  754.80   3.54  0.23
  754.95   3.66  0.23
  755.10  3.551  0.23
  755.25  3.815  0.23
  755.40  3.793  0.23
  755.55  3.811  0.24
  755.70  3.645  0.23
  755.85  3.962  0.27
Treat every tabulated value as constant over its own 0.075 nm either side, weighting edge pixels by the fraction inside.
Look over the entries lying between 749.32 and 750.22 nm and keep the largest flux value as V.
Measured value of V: 3.659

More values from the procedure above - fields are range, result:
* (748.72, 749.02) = 3.473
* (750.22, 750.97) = 3.975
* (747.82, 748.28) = 3.77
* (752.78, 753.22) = 3.607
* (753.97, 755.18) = 4.159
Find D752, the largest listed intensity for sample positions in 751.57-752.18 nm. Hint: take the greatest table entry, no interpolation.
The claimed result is 4.601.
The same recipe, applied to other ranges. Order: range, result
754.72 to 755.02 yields 3.66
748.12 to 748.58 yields 4.09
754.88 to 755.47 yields 3.815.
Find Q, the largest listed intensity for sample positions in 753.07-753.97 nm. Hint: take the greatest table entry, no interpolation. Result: 4.198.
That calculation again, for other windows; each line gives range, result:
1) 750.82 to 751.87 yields 4.215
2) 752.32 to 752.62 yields 4.208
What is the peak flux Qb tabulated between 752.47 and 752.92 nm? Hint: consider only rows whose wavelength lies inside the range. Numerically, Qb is 3.694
